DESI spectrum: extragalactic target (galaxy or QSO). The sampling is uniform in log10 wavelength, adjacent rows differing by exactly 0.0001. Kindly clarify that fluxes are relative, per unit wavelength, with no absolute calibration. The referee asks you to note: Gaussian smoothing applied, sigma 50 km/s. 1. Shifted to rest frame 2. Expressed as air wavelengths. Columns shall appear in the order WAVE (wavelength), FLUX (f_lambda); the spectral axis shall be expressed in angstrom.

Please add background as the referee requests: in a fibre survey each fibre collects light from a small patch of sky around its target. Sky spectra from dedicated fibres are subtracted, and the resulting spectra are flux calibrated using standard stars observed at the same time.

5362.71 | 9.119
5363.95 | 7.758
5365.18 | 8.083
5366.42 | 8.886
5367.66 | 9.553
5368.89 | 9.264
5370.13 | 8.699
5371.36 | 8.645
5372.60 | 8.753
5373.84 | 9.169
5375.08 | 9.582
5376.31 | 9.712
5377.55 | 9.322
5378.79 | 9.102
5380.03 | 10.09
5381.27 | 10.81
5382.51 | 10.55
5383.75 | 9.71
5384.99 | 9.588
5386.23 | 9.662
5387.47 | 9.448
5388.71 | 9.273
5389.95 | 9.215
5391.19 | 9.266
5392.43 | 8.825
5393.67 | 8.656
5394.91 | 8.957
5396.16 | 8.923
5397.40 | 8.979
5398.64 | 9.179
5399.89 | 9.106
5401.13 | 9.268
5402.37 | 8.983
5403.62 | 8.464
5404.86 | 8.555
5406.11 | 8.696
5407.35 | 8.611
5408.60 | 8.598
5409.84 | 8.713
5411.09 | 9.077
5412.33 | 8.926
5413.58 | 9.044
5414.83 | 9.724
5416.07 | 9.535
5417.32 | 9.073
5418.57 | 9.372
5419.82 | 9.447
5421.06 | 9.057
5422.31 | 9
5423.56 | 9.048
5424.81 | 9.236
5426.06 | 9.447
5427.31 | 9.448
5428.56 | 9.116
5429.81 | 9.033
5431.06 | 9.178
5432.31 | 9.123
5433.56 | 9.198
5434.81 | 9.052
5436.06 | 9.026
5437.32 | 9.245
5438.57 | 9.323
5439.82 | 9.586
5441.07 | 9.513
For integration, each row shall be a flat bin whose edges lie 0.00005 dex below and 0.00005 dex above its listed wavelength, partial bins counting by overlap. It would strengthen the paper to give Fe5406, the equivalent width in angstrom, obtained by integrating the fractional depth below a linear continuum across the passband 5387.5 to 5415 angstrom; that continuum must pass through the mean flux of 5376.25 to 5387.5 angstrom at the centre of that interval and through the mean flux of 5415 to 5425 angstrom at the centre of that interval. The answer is 1.65 angstrom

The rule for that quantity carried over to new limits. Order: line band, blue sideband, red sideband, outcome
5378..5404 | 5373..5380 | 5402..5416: -0.5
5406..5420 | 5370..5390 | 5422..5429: 0.4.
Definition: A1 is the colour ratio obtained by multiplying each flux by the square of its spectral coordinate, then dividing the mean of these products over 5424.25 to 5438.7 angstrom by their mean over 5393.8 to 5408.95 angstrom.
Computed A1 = 1.1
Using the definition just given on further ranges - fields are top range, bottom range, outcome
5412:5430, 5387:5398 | 1.03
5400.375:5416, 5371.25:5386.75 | 0.94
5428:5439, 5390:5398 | 1.04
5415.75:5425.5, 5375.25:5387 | 0.95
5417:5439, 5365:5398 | 1.01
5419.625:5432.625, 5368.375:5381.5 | 1.00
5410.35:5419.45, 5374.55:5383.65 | 0.95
